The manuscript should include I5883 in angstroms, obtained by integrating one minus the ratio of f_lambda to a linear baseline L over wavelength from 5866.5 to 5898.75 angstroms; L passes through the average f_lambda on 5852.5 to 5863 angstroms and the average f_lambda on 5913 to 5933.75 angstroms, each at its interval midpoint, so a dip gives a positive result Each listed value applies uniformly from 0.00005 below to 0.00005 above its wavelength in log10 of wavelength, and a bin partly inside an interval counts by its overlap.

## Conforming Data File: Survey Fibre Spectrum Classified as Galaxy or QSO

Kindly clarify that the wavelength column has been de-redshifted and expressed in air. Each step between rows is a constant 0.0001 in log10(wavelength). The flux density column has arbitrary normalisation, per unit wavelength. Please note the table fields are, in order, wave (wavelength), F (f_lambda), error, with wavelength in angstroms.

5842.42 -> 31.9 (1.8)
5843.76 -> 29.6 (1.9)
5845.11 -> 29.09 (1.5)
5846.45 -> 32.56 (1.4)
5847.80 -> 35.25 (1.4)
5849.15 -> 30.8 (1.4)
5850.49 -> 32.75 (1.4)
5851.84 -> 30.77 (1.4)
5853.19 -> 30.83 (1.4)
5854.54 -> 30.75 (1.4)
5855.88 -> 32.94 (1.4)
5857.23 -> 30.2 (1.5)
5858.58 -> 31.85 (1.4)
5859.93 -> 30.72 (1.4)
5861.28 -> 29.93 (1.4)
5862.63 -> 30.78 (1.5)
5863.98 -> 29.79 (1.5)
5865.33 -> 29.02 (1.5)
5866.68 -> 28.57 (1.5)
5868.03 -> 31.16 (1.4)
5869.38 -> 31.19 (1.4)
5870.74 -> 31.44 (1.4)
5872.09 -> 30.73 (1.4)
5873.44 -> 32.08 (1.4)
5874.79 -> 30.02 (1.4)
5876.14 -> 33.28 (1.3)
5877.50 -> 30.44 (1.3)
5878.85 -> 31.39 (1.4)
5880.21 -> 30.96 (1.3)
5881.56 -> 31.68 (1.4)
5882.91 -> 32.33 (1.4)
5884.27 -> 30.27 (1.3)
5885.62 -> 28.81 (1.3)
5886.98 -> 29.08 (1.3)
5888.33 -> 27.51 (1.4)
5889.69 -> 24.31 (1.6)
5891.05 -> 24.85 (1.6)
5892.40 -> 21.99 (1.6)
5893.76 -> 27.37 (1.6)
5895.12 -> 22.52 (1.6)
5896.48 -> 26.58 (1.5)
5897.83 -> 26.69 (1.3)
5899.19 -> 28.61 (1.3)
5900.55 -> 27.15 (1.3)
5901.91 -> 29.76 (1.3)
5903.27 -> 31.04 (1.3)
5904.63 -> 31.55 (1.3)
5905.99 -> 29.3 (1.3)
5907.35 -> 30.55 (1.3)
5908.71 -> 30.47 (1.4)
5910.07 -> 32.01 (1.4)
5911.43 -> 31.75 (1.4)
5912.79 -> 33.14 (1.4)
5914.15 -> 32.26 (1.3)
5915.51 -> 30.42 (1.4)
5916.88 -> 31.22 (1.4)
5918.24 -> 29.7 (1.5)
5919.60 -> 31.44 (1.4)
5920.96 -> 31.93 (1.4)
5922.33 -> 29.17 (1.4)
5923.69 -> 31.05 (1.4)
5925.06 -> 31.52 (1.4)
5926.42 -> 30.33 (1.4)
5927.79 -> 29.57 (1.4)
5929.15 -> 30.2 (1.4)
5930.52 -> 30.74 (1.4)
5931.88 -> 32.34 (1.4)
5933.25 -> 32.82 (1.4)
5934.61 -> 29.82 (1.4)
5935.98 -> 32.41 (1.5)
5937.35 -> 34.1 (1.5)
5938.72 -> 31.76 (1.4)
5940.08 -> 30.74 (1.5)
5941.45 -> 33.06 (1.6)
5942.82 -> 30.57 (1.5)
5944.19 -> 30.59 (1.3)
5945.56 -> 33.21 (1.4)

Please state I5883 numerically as 2.1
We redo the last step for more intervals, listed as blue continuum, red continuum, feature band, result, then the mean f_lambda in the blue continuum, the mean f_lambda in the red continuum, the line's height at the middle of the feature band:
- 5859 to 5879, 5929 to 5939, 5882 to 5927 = 2.9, 30.7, 31.8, 31.3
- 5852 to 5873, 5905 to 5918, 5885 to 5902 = 2.5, 30.7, 31.2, 31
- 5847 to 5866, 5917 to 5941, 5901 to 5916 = 0.1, 31.2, 31.2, 31.2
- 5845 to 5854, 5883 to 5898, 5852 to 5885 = -1.8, 31.9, 26.6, 29.4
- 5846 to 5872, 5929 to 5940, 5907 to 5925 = 0.3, 31.1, 31.8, 31.6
